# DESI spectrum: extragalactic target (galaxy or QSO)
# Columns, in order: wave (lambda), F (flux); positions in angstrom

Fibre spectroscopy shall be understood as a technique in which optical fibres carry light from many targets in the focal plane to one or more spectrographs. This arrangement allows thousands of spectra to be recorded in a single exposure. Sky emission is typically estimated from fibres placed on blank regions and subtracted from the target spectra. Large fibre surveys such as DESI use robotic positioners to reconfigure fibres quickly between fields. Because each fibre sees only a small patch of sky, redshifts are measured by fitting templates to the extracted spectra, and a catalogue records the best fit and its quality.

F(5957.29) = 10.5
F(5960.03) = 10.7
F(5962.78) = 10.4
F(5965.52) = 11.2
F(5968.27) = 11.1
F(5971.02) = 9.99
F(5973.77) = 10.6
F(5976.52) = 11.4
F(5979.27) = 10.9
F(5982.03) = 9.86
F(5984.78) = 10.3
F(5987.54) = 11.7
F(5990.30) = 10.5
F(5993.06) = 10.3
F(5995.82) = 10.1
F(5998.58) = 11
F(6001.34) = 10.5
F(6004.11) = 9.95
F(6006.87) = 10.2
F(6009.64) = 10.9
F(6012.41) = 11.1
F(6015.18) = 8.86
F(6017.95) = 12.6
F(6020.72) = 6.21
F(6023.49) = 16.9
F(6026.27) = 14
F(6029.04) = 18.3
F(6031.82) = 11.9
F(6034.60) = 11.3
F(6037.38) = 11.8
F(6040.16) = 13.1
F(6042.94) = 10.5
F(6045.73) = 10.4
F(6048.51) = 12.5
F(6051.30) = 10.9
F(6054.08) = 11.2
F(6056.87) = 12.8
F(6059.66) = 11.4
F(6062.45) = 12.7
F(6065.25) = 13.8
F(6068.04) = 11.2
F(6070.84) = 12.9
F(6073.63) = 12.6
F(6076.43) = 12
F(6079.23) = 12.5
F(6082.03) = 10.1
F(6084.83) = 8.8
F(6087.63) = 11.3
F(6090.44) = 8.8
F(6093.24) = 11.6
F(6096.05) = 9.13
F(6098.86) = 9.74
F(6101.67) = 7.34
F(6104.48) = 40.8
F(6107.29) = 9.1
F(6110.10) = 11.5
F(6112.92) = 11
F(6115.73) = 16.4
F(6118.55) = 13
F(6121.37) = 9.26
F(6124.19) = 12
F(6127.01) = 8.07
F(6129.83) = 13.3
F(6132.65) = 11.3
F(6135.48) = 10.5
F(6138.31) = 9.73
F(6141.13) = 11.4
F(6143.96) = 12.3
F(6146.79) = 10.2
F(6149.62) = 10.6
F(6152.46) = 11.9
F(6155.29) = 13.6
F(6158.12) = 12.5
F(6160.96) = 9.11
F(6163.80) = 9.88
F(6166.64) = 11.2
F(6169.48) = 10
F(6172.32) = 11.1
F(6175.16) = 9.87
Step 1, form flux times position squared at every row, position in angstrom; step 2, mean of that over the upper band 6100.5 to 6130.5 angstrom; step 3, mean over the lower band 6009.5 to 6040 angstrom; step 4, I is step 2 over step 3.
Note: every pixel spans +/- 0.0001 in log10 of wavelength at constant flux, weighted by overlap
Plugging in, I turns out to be 1.16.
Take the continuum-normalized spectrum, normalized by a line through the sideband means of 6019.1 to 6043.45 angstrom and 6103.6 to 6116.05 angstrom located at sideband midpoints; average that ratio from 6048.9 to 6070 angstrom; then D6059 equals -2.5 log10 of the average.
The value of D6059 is 0.182 mag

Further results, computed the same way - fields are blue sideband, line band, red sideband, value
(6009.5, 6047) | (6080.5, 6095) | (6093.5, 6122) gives 0.299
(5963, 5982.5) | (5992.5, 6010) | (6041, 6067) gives 0.073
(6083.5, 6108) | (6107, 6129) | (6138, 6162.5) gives 0.083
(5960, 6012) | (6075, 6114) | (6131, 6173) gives -0.143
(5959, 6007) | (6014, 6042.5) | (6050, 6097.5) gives -0.135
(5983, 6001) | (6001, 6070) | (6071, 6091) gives -0.094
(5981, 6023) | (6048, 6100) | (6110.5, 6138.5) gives -0.028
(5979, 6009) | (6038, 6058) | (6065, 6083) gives -0.005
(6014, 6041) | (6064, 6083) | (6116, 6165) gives -0.018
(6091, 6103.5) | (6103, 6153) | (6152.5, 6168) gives -0.190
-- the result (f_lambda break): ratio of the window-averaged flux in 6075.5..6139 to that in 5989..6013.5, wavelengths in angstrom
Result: 1.2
